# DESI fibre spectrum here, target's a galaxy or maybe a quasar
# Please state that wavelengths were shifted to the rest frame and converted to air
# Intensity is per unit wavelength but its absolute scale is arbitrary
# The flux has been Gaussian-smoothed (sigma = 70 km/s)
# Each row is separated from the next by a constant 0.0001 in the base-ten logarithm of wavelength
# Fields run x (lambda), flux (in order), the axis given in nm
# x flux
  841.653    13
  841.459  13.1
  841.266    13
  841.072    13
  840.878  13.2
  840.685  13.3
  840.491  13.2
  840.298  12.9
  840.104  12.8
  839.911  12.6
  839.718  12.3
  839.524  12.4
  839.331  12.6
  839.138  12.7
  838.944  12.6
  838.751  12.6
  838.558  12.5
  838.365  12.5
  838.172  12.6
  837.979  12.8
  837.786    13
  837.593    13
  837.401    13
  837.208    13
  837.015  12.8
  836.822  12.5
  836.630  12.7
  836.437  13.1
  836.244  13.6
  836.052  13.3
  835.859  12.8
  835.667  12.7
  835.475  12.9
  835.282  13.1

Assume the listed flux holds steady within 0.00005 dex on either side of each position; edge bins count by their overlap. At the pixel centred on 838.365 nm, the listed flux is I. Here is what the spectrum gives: 12.5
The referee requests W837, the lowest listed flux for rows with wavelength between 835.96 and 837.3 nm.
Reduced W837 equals 12.5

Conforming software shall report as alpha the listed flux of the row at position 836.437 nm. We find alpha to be 13.1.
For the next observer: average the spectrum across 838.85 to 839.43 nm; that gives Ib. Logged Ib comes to 12.6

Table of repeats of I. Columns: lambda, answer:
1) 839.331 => 12.6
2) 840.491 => 13.2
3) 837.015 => 12.8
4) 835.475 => 12.9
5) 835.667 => 12.7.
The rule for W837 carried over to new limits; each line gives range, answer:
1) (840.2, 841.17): 12.9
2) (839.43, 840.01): 12.3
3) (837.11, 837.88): 13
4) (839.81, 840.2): 12.6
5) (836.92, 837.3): 12.8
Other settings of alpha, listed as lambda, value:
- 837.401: 13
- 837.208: 13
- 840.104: 12.8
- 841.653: 13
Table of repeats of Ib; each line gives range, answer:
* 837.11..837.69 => 13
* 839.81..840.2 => 12.7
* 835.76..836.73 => 13.1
